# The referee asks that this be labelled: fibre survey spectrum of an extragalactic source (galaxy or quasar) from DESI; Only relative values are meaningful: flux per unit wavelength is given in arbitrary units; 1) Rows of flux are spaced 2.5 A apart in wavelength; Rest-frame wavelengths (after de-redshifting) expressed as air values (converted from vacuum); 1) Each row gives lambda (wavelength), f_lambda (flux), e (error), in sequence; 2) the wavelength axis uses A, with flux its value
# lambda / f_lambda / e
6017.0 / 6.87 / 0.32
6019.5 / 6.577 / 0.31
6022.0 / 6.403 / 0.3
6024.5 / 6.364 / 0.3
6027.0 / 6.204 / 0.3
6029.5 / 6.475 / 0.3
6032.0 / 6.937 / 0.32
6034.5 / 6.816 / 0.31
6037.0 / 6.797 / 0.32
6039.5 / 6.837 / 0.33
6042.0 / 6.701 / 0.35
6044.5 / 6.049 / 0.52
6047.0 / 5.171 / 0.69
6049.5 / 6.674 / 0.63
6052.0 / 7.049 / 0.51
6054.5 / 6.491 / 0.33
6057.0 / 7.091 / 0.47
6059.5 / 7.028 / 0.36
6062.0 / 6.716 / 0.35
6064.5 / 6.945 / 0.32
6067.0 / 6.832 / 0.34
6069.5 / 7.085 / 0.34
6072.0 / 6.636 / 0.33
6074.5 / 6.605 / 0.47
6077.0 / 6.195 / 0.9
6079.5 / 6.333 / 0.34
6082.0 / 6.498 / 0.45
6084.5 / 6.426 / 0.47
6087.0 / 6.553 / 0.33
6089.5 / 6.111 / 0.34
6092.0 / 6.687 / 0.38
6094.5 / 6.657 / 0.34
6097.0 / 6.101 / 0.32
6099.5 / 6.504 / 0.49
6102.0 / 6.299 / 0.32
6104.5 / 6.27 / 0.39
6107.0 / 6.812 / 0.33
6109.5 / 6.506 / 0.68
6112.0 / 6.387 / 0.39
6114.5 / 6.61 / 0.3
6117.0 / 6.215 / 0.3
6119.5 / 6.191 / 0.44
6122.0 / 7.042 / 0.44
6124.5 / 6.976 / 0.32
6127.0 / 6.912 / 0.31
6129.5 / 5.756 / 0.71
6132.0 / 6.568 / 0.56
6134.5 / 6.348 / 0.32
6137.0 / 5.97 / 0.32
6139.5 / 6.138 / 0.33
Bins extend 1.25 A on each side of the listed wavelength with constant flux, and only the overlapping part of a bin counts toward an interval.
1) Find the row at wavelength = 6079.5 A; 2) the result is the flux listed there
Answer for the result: 6.333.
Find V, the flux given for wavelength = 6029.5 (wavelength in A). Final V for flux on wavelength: 6.475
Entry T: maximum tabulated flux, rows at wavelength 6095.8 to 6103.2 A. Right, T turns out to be 6.504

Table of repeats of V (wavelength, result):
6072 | 6.636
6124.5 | 6.976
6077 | 6.195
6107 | 6.812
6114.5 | 6.61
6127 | 6.912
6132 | 6.568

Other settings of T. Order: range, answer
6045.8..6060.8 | 7.091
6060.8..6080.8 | 7.085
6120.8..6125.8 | 7.042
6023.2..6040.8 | 6.937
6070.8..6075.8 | 6.636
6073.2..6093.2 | 6.687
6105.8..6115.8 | 6.812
